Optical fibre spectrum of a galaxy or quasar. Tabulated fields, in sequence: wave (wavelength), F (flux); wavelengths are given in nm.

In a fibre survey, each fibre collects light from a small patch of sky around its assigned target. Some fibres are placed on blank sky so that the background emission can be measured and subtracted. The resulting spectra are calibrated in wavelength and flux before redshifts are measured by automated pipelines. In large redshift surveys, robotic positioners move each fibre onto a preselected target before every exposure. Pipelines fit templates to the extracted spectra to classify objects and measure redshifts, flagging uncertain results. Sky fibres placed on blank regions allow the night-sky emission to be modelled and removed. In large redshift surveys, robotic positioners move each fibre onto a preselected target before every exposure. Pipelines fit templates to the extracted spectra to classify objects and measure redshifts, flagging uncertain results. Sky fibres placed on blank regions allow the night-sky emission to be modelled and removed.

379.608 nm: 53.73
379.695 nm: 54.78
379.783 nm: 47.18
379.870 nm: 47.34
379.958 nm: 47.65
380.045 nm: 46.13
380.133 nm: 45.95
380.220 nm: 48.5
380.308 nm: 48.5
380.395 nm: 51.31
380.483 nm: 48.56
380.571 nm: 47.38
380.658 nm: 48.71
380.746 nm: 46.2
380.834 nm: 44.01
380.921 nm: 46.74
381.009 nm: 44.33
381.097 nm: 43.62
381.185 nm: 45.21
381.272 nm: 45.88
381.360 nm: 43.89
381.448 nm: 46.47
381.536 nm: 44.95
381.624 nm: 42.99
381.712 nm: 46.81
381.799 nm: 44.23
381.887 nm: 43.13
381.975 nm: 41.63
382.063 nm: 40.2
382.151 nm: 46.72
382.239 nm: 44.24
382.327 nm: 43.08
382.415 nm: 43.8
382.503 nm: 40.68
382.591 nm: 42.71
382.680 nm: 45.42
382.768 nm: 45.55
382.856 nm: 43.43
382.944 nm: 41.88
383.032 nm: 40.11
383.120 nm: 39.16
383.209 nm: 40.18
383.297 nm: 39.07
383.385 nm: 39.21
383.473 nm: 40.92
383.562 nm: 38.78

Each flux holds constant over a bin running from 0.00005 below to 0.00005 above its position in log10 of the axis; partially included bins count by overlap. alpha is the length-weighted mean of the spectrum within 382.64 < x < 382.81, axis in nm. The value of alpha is 45.5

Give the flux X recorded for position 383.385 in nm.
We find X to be 39.21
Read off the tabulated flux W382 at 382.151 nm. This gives 46.72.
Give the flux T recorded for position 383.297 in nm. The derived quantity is 39.07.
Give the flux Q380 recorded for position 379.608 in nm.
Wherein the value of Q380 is 53.73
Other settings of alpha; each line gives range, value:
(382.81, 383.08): 41.9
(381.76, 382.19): 43.1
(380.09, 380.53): 48.5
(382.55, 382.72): 43.8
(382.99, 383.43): 39.6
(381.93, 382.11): 41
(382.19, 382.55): 43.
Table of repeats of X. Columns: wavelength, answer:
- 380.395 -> 51.31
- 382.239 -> 44.24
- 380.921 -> 46.74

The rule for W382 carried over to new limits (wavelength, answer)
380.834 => 44.01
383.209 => 40.18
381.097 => 43.62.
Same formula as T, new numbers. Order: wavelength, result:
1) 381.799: 44.23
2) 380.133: 45.95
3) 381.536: 44.95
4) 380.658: 48.71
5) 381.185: 45.21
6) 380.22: 48.5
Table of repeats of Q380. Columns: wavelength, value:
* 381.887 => 43.13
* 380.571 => 47.38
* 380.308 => 48.5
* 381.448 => 46.47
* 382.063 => 40.2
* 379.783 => 47.18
